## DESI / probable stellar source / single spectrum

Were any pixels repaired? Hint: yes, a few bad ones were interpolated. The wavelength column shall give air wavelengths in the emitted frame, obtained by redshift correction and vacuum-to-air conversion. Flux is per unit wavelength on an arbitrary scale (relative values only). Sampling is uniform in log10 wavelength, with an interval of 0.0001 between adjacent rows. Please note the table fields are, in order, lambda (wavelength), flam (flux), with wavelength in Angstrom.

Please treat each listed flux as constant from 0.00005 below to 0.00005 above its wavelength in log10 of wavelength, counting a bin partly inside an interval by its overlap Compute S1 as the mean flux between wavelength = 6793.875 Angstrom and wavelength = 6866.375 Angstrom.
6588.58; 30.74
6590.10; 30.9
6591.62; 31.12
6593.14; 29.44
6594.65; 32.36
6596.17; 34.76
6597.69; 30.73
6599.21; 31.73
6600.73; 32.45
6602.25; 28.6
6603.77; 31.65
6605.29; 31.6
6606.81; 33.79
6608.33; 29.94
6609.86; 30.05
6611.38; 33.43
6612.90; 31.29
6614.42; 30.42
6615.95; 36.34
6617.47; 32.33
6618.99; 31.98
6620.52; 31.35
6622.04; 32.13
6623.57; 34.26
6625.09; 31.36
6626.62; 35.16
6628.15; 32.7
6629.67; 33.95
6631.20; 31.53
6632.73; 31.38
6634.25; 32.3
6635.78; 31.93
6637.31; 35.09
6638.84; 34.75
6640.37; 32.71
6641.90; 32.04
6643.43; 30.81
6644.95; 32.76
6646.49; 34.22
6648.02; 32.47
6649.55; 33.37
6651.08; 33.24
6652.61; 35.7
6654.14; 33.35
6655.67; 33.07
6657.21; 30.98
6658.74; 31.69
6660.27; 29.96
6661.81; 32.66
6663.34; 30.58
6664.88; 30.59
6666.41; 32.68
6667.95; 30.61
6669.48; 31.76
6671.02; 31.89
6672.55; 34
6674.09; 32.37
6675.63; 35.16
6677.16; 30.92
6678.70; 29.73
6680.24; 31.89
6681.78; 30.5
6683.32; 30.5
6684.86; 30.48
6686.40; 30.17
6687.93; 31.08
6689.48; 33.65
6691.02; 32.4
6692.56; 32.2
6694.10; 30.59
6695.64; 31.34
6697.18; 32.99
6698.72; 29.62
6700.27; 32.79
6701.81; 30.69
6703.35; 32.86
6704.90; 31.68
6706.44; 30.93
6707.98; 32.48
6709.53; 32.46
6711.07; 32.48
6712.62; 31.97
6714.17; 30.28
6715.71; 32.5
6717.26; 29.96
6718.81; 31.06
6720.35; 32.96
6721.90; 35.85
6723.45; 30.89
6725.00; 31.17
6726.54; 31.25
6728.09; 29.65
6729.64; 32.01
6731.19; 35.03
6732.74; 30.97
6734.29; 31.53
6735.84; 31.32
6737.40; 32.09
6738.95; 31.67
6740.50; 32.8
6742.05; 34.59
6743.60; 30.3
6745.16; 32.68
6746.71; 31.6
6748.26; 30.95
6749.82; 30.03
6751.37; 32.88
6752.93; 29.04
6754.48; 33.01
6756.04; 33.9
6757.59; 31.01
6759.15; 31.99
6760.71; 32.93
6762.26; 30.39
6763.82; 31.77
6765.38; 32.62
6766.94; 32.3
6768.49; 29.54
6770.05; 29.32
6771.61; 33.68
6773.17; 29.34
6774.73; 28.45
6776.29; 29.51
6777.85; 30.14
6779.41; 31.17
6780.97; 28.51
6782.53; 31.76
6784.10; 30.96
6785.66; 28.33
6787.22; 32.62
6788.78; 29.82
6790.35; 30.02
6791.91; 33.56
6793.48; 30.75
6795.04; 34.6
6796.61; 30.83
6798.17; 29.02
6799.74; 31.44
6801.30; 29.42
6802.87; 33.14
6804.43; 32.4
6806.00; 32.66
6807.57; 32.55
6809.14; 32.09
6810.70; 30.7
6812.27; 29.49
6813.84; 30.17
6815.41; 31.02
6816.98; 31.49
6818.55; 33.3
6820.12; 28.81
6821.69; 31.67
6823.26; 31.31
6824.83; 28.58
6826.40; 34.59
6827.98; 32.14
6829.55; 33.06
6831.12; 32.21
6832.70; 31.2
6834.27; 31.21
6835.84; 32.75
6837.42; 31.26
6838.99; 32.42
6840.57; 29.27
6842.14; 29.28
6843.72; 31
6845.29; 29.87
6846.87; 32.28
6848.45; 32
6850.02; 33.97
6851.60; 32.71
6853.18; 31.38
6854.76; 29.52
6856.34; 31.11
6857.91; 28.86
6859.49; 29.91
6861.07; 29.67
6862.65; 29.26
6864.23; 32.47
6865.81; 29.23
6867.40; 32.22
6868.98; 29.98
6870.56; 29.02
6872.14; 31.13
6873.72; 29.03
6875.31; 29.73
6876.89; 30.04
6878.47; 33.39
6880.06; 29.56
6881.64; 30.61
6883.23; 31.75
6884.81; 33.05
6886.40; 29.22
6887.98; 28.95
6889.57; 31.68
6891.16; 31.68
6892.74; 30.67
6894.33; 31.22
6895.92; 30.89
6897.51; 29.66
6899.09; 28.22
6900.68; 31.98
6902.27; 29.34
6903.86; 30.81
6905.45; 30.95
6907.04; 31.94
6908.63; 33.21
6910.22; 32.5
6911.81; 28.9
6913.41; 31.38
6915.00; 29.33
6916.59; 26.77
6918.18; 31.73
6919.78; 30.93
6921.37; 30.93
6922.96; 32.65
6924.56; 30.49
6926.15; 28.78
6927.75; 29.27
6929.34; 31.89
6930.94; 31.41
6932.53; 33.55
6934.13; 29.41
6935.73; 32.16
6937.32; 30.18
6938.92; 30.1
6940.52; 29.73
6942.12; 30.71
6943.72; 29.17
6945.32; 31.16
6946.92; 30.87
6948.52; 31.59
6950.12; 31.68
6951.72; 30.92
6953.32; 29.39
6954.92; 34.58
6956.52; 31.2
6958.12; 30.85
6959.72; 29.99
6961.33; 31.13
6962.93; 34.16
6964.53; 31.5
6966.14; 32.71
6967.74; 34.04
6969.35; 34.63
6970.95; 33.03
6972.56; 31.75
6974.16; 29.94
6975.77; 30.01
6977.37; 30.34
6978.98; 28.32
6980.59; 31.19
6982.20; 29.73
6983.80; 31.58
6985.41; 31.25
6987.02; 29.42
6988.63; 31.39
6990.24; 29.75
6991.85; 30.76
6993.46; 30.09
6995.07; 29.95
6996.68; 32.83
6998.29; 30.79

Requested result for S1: 31.3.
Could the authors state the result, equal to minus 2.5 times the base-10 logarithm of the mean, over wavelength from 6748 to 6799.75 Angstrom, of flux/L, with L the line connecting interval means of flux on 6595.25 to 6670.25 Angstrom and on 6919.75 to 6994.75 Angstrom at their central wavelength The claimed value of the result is 0.03 mag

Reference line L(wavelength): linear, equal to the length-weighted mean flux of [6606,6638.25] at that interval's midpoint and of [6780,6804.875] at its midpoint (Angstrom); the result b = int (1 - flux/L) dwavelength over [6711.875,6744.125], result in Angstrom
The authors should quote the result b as -0.3 Angstrom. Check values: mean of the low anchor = 32.5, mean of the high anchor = 31.1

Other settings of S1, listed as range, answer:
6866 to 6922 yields 30.6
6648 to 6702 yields 31.9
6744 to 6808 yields 31.2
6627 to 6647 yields 32.8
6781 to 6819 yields 31.3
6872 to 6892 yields 30.7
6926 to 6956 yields 30.9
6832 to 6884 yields 30.8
